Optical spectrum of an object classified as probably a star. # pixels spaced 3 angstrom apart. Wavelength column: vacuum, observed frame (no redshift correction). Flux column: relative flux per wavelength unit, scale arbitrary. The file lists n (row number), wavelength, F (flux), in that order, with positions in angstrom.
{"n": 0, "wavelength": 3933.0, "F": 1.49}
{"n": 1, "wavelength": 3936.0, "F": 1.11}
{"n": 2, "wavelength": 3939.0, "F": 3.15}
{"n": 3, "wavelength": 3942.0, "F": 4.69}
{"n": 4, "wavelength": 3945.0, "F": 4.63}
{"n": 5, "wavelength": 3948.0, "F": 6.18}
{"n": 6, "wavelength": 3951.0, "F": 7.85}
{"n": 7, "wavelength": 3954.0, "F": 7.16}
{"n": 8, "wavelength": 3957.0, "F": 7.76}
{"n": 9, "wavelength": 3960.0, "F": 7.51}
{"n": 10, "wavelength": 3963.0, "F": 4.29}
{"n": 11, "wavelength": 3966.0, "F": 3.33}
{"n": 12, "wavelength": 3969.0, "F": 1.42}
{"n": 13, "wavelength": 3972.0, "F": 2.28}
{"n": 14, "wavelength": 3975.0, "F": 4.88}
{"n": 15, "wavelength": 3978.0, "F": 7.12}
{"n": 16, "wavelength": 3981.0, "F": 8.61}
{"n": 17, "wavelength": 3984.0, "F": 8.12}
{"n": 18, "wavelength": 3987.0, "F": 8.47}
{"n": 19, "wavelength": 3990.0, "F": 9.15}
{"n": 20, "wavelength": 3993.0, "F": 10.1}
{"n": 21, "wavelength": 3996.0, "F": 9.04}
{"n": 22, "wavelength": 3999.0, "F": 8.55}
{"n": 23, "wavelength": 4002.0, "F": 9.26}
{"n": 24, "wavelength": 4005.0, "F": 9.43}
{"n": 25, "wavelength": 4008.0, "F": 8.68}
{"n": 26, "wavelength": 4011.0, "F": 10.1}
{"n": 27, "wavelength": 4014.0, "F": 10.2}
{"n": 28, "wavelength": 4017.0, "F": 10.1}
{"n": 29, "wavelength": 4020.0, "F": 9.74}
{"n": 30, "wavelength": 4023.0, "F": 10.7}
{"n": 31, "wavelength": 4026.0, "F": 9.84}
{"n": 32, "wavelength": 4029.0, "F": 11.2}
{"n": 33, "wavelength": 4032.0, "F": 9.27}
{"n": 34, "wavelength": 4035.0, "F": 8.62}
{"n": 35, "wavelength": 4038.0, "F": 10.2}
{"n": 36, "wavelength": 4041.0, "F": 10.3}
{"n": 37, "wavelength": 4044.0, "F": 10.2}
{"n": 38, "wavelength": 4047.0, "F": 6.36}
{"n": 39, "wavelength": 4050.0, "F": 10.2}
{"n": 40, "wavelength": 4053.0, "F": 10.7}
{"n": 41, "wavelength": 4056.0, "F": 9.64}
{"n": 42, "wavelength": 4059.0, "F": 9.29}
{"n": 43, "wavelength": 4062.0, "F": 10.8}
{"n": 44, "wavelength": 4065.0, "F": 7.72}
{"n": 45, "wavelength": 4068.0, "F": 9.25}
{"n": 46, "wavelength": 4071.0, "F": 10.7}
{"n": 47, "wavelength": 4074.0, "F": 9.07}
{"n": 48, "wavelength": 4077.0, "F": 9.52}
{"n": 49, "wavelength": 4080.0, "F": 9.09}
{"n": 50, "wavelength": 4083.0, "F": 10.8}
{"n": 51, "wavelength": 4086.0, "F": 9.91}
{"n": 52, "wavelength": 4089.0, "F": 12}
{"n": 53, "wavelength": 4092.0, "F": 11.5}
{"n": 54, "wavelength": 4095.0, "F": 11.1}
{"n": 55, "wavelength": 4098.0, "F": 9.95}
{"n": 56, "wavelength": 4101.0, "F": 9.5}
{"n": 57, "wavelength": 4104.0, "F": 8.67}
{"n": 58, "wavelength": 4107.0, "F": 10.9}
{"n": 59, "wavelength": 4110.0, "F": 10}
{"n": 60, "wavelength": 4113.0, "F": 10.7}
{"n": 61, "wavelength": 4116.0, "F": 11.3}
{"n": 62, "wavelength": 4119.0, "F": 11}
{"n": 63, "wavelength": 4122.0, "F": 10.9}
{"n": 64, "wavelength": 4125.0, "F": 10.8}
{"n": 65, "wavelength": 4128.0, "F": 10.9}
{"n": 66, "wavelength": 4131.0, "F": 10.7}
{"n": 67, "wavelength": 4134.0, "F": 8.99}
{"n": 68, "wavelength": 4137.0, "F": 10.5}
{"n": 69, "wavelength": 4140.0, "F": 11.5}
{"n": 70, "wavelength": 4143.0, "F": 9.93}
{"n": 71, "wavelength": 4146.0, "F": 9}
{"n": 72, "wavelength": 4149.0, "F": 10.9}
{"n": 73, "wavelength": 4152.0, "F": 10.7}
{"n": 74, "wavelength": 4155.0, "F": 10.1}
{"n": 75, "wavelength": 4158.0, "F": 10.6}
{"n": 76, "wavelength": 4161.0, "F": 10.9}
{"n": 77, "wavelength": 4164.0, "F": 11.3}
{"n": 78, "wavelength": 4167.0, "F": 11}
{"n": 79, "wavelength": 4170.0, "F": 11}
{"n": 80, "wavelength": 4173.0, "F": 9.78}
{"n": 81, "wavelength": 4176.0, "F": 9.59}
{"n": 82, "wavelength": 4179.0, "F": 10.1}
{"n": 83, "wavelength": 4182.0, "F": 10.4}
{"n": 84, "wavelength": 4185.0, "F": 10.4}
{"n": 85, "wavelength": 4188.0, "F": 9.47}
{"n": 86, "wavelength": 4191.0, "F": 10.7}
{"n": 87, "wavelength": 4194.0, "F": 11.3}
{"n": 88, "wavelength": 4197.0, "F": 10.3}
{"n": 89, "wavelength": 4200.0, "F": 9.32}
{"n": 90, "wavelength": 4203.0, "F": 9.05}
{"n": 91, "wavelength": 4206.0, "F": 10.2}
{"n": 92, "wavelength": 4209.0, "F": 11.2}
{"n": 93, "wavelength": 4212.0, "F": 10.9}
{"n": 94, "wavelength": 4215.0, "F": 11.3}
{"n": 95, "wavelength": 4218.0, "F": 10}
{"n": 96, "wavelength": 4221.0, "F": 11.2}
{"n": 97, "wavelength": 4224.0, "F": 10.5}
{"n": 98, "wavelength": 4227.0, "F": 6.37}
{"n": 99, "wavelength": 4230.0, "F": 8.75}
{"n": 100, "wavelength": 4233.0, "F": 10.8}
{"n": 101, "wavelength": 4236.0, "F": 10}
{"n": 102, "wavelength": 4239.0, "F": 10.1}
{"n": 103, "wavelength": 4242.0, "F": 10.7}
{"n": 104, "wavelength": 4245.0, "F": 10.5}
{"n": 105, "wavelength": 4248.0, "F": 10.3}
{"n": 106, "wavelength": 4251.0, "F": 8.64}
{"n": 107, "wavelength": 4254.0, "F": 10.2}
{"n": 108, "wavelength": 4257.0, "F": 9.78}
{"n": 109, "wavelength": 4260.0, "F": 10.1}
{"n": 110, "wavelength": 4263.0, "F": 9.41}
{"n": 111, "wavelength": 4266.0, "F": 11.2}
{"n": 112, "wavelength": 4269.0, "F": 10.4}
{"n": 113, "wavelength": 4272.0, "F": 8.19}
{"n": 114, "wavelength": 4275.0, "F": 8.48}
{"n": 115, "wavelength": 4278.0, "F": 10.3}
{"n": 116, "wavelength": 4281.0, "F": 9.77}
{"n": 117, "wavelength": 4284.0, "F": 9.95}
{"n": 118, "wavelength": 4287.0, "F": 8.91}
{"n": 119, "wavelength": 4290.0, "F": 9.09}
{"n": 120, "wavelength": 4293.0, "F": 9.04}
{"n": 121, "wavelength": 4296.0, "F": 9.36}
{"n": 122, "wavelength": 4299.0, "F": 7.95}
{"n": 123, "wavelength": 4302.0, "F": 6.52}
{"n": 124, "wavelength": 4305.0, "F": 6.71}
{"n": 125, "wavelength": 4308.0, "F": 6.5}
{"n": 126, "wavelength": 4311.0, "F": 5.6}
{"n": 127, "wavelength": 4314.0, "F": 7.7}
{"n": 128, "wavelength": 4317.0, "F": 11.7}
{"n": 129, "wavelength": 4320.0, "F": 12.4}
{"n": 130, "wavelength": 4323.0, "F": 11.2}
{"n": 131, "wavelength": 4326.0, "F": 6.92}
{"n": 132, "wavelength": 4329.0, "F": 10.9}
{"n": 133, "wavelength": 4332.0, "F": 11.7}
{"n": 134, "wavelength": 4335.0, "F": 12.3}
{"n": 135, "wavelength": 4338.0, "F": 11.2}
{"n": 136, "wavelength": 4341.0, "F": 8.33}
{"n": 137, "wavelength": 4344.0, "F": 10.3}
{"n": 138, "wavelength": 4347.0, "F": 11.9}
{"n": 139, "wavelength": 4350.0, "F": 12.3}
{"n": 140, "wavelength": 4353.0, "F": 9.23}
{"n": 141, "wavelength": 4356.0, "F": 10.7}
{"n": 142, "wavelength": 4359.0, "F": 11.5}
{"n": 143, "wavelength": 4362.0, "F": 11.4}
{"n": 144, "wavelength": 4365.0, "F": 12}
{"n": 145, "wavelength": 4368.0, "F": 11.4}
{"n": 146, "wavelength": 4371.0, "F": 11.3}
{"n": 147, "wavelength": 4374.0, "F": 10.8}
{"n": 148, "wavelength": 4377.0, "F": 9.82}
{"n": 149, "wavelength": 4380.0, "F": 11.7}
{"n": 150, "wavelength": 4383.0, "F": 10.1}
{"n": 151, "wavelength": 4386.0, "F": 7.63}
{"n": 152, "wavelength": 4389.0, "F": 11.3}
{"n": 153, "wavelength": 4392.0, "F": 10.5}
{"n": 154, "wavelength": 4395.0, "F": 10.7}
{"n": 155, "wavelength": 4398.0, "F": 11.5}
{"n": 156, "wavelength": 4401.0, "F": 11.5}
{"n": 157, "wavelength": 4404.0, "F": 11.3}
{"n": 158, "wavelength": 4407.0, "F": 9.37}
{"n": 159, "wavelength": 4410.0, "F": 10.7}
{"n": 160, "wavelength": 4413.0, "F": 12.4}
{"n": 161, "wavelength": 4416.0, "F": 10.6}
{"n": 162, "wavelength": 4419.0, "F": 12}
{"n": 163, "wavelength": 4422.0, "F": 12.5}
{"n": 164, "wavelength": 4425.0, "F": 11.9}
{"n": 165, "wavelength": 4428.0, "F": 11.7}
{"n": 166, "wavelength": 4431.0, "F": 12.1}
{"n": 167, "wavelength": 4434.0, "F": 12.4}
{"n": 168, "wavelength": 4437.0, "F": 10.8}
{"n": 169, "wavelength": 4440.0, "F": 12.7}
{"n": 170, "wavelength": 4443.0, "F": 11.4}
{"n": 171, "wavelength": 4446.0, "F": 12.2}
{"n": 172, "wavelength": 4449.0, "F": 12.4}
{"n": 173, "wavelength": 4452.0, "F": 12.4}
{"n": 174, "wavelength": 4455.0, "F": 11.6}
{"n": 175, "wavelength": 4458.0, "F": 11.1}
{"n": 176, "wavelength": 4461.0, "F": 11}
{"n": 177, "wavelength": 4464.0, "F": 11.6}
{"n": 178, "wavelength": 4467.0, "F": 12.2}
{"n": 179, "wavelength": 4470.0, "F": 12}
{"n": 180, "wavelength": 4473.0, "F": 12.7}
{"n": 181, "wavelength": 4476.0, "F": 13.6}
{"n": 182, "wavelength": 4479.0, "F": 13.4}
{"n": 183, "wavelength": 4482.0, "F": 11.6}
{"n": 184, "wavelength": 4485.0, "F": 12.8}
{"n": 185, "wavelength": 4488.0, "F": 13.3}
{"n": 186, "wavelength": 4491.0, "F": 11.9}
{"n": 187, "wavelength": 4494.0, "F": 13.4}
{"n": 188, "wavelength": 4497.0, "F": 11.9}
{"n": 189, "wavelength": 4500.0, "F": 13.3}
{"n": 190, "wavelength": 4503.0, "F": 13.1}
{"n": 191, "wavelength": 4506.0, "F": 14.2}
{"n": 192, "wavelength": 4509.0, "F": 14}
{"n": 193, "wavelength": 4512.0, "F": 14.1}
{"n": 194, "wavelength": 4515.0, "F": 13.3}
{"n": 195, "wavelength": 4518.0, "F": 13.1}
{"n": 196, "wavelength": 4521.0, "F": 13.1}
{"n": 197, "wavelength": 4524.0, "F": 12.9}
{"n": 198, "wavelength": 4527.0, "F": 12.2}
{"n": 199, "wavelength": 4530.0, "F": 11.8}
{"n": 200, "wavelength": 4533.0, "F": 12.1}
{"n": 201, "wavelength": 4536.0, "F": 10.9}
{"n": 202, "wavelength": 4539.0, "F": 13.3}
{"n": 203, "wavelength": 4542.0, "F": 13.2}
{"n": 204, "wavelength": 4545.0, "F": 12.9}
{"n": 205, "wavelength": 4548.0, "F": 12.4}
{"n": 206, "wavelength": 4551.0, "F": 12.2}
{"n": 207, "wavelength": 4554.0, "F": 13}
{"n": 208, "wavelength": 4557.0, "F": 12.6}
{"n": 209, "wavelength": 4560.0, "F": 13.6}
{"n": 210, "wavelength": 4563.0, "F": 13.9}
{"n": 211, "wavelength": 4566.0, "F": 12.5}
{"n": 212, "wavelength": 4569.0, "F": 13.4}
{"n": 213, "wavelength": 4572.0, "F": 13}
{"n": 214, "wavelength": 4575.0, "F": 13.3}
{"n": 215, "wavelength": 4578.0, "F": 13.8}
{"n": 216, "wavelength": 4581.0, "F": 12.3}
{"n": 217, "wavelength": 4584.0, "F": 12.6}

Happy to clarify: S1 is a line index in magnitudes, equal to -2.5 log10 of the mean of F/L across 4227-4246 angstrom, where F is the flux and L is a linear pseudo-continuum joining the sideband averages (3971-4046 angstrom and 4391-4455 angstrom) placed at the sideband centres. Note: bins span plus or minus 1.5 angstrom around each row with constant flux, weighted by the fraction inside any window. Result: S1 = 0.063 mag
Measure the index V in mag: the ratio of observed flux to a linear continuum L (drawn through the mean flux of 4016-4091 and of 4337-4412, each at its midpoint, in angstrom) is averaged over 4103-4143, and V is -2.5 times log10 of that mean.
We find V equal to -0.05 mag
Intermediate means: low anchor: 9.82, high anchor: 10.7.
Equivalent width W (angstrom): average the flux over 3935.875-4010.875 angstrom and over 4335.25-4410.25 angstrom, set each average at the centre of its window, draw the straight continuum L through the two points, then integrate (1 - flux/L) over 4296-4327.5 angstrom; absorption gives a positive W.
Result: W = 5.53 angstrom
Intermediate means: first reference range 6.68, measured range 8.37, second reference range 10.8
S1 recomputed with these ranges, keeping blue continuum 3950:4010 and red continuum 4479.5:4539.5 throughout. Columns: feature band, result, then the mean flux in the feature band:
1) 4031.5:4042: -0.23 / 9.6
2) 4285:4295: 0.16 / 9.08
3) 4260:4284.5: 0.06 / 9.73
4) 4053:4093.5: -0.22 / 9.97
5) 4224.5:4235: 0.11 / 8.88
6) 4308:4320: 0.24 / 8.61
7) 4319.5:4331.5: 0.06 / 10.3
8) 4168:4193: -0.10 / 10.2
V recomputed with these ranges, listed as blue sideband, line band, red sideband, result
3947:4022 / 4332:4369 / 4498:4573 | 0.009 mag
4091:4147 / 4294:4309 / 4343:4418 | 0.391 mag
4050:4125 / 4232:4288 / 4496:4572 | 0.140 mag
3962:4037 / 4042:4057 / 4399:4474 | -0.108 mag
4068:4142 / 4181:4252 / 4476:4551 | 0.097 mag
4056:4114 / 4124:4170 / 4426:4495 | -0.017 mag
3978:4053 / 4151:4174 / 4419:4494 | -0.037 mag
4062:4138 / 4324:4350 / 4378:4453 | 0.050 mag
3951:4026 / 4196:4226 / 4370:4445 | -0.082 mag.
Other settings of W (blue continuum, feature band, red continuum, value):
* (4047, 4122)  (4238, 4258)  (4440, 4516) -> 1.94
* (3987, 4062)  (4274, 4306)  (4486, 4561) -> 7.25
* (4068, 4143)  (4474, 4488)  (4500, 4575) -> -0.30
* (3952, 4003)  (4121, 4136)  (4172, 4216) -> -1.97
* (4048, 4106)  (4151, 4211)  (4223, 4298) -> -3.77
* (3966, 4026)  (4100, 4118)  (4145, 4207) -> -1.37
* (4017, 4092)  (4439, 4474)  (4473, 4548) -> 1.67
